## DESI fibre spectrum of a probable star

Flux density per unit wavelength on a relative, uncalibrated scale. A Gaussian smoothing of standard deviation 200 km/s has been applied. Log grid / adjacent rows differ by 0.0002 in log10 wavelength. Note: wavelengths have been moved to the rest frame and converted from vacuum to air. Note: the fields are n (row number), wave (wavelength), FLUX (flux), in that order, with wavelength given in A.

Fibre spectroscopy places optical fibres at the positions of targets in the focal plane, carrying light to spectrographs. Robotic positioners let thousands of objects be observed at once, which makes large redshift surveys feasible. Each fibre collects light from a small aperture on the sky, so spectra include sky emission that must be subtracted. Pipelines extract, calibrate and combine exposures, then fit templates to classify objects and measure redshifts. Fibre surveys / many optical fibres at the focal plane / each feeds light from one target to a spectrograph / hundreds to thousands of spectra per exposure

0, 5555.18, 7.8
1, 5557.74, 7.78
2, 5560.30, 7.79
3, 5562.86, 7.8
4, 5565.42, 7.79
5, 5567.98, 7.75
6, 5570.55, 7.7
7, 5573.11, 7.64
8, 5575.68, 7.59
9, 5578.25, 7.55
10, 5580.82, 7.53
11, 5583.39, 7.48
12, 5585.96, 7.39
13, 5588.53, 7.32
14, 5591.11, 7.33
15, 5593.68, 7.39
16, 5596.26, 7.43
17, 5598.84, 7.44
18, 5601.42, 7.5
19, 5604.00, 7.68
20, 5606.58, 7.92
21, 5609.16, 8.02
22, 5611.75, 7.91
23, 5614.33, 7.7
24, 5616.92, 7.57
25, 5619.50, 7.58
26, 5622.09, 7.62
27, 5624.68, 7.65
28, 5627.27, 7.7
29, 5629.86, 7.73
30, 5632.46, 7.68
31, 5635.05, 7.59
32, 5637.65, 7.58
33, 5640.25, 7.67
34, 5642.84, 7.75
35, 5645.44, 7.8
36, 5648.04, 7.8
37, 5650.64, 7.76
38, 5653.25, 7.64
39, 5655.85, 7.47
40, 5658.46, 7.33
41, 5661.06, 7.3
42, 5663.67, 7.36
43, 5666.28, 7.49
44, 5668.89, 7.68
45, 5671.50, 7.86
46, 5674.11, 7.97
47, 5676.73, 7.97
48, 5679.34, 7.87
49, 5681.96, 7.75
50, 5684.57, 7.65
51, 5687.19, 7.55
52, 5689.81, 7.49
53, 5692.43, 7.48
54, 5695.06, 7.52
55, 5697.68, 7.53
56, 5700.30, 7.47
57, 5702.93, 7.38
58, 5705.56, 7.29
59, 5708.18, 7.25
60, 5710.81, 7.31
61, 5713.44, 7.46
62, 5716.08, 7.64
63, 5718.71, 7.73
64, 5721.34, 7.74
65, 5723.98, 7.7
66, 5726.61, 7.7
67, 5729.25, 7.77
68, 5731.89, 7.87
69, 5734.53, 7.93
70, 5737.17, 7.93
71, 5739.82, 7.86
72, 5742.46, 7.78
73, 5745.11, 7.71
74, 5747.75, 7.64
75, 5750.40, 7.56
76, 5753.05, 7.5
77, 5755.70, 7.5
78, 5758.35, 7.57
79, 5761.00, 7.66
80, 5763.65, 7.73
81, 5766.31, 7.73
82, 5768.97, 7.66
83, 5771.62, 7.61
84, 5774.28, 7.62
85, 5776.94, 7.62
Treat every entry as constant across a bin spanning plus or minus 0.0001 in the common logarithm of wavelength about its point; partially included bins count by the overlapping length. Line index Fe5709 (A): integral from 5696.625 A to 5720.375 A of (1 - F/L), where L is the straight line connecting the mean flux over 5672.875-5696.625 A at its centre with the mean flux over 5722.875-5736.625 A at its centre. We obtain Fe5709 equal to 0.9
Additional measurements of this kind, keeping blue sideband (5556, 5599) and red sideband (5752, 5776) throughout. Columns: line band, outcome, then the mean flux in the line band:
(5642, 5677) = -0.2 A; 7.64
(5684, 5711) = 0.6 A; 7.45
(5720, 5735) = -0.3 A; 7.78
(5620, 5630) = -0.1 A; 7.66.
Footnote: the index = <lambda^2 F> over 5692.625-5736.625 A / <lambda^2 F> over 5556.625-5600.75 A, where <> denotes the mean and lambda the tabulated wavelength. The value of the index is 1.05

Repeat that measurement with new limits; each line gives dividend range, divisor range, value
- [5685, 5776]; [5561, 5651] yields 1.04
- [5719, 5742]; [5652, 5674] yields 1.06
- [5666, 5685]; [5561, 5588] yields 1.06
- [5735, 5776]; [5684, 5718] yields 1.05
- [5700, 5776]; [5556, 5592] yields 1.06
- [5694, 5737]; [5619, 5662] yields 1.02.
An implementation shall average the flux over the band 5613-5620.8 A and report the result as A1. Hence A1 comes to 7.62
